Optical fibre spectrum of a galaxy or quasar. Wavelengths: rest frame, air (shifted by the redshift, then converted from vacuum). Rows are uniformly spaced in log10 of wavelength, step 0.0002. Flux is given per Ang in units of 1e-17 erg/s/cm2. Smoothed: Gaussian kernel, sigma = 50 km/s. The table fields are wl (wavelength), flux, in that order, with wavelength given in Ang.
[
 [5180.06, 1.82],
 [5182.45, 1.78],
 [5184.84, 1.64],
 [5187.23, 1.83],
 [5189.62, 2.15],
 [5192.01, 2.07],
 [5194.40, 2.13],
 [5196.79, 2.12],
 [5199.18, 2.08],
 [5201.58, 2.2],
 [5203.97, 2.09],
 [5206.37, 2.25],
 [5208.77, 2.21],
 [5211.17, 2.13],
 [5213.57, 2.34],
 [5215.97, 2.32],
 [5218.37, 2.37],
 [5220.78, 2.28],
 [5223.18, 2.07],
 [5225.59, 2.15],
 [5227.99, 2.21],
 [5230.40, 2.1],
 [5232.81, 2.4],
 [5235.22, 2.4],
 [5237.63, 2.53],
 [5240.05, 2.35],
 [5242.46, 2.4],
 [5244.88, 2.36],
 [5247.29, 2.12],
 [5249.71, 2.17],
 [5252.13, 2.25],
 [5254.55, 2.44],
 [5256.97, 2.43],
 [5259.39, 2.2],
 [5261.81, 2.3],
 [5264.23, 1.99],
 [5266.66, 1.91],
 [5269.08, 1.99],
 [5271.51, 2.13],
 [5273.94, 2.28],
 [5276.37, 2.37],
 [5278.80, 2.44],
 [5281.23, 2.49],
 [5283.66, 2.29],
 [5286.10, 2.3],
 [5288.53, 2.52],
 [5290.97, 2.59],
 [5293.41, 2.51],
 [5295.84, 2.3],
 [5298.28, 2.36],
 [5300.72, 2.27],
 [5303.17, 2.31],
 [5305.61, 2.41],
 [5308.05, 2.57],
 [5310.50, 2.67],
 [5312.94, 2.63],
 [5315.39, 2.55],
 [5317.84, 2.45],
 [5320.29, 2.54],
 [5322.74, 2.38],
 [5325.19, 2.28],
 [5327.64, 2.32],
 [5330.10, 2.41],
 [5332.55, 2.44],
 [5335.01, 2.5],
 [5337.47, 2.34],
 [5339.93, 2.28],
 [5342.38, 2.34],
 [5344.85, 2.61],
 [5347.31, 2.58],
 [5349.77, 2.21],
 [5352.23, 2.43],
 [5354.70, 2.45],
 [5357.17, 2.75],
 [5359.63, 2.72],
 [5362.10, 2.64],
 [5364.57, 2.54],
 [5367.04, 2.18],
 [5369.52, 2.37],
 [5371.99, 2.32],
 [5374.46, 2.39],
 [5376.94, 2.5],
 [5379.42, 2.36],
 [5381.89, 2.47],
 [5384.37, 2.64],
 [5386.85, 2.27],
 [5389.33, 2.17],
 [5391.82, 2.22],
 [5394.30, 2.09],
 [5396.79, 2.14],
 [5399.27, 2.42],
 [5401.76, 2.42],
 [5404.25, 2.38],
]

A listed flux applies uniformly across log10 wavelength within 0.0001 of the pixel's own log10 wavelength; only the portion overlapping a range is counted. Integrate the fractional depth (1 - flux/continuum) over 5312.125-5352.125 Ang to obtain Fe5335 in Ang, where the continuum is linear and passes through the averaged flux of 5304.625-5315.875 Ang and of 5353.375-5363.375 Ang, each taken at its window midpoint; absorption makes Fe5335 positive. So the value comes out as 2.7 Ang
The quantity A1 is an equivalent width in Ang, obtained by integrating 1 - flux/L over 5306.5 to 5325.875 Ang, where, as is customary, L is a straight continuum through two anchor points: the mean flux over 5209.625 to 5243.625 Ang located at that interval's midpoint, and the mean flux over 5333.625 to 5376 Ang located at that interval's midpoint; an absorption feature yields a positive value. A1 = -0.9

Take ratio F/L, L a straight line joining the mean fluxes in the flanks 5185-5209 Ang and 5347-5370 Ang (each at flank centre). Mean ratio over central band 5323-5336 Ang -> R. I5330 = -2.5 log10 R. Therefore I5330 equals 0.013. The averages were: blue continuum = 2.09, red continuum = 2.49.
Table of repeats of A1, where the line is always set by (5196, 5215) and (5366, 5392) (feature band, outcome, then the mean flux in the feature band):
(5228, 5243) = -0.9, 2.35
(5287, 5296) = -0.9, 2.5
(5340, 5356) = -0.7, 2.43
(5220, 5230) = 0.2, 2.17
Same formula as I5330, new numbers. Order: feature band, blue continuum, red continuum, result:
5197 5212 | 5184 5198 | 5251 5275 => -0.063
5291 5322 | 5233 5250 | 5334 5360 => -0.021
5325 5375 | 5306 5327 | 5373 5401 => -0.007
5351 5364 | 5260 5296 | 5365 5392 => -0.108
